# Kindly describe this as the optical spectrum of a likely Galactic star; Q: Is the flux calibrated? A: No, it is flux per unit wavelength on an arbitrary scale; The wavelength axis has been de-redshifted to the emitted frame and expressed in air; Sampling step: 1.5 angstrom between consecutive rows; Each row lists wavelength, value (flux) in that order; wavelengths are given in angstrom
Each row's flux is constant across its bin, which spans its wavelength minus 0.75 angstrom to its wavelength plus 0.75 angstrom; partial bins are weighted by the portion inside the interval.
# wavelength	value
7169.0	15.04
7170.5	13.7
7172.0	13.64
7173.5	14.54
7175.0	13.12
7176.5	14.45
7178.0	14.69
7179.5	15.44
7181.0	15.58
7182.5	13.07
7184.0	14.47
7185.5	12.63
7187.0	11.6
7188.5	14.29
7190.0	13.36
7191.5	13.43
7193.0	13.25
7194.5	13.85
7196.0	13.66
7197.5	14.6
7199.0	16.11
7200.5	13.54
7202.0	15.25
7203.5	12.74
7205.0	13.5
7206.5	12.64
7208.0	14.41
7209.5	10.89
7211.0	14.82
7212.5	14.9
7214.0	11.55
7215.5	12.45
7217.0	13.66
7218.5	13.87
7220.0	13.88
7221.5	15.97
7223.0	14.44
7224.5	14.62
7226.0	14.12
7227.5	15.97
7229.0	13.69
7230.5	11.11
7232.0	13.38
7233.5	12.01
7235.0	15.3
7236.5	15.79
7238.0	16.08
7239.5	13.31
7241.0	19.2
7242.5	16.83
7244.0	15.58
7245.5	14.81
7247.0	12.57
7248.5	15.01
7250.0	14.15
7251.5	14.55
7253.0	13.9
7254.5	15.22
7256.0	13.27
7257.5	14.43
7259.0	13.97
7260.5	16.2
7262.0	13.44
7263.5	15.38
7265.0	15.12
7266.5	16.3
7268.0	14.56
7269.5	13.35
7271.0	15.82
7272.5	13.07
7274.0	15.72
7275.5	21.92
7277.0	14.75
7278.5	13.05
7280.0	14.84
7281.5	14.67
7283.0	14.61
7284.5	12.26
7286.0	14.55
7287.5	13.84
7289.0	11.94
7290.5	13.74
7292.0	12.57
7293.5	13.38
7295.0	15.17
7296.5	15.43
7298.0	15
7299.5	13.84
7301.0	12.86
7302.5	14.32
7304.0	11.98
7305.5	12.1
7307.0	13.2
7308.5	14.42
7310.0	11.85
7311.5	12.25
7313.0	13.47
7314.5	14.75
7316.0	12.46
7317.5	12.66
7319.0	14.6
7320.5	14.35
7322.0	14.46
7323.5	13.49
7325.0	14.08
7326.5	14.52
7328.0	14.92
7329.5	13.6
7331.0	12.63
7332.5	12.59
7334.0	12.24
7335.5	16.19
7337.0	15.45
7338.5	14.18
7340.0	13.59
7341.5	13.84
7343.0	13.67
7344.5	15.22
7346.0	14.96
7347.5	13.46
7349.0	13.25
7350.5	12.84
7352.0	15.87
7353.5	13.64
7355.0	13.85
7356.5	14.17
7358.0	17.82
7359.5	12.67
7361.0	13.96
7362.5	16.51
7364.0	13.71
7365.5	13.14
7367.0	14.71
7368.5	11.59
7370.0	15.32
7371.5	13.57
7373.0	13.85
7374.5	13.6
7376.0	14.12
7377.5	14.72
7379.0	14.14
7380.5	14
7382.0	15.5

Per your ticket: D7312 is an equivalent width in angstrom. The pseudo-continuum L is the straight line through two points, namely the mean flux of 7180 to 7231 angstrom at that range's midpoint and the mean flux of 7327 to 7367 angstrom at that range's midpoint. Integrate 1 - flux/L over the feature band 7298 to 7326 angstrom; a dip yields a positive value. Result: 1.2 angstrom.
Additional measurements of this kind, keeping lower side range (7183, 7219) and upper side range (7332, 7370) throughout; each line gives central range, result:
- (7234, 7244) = -1.6 angstrom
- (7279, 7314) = 0.9 angstrom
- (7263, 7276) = -1.6 angstrom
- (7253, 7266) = -0.8 angstrom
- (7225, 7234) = 0.1 angstrom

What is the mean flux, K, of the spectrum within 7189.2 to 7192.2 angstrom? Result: 13.4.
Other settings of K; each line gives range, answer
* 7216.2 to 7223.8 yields 14.4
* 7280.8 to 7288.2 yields 14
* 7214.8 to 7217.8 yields 13.1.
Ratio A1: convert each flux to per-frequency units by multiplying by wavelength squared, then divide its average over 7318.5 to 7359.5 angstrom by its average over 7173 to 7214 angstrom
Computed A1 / 1.07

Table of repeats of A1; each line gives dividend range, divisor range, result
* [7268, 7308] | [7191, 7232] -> 1.05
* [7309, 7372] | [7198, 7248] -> 1.01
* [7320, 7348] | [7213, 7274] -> 1.00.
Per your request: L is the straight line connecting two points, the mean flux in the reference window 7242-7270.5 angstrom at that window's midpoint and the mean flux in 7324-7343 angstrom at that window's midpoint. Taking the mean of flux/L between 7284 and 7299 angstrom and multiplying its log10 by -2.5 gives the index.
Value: 0.04 mag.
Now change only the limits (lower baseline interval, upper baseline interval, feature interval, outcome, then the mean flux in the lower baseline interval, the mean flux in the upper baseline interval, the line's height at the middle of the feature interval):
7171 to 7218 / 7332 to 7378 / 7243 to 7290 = -0.05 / 13.7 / 14.1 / 13.9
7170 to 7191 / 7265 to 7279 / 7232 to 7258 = 0.01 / 13.9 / 15.4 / 15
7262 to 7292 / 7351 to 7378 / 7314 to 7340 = 0.04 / 14.6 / 14.3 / 14.4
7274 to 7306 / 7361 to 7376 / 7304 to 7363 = 0.01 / 14.2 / 14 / 14.1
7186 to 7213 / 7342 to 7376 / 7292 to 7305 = 0.01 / 13.7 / 14.2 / 14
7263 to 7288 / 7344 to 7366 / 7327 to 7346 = 0.03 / 14.9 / 14.3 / 14.5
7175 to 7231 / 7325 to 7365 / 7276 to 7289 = 0.00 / 13.9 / 14.2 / 14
